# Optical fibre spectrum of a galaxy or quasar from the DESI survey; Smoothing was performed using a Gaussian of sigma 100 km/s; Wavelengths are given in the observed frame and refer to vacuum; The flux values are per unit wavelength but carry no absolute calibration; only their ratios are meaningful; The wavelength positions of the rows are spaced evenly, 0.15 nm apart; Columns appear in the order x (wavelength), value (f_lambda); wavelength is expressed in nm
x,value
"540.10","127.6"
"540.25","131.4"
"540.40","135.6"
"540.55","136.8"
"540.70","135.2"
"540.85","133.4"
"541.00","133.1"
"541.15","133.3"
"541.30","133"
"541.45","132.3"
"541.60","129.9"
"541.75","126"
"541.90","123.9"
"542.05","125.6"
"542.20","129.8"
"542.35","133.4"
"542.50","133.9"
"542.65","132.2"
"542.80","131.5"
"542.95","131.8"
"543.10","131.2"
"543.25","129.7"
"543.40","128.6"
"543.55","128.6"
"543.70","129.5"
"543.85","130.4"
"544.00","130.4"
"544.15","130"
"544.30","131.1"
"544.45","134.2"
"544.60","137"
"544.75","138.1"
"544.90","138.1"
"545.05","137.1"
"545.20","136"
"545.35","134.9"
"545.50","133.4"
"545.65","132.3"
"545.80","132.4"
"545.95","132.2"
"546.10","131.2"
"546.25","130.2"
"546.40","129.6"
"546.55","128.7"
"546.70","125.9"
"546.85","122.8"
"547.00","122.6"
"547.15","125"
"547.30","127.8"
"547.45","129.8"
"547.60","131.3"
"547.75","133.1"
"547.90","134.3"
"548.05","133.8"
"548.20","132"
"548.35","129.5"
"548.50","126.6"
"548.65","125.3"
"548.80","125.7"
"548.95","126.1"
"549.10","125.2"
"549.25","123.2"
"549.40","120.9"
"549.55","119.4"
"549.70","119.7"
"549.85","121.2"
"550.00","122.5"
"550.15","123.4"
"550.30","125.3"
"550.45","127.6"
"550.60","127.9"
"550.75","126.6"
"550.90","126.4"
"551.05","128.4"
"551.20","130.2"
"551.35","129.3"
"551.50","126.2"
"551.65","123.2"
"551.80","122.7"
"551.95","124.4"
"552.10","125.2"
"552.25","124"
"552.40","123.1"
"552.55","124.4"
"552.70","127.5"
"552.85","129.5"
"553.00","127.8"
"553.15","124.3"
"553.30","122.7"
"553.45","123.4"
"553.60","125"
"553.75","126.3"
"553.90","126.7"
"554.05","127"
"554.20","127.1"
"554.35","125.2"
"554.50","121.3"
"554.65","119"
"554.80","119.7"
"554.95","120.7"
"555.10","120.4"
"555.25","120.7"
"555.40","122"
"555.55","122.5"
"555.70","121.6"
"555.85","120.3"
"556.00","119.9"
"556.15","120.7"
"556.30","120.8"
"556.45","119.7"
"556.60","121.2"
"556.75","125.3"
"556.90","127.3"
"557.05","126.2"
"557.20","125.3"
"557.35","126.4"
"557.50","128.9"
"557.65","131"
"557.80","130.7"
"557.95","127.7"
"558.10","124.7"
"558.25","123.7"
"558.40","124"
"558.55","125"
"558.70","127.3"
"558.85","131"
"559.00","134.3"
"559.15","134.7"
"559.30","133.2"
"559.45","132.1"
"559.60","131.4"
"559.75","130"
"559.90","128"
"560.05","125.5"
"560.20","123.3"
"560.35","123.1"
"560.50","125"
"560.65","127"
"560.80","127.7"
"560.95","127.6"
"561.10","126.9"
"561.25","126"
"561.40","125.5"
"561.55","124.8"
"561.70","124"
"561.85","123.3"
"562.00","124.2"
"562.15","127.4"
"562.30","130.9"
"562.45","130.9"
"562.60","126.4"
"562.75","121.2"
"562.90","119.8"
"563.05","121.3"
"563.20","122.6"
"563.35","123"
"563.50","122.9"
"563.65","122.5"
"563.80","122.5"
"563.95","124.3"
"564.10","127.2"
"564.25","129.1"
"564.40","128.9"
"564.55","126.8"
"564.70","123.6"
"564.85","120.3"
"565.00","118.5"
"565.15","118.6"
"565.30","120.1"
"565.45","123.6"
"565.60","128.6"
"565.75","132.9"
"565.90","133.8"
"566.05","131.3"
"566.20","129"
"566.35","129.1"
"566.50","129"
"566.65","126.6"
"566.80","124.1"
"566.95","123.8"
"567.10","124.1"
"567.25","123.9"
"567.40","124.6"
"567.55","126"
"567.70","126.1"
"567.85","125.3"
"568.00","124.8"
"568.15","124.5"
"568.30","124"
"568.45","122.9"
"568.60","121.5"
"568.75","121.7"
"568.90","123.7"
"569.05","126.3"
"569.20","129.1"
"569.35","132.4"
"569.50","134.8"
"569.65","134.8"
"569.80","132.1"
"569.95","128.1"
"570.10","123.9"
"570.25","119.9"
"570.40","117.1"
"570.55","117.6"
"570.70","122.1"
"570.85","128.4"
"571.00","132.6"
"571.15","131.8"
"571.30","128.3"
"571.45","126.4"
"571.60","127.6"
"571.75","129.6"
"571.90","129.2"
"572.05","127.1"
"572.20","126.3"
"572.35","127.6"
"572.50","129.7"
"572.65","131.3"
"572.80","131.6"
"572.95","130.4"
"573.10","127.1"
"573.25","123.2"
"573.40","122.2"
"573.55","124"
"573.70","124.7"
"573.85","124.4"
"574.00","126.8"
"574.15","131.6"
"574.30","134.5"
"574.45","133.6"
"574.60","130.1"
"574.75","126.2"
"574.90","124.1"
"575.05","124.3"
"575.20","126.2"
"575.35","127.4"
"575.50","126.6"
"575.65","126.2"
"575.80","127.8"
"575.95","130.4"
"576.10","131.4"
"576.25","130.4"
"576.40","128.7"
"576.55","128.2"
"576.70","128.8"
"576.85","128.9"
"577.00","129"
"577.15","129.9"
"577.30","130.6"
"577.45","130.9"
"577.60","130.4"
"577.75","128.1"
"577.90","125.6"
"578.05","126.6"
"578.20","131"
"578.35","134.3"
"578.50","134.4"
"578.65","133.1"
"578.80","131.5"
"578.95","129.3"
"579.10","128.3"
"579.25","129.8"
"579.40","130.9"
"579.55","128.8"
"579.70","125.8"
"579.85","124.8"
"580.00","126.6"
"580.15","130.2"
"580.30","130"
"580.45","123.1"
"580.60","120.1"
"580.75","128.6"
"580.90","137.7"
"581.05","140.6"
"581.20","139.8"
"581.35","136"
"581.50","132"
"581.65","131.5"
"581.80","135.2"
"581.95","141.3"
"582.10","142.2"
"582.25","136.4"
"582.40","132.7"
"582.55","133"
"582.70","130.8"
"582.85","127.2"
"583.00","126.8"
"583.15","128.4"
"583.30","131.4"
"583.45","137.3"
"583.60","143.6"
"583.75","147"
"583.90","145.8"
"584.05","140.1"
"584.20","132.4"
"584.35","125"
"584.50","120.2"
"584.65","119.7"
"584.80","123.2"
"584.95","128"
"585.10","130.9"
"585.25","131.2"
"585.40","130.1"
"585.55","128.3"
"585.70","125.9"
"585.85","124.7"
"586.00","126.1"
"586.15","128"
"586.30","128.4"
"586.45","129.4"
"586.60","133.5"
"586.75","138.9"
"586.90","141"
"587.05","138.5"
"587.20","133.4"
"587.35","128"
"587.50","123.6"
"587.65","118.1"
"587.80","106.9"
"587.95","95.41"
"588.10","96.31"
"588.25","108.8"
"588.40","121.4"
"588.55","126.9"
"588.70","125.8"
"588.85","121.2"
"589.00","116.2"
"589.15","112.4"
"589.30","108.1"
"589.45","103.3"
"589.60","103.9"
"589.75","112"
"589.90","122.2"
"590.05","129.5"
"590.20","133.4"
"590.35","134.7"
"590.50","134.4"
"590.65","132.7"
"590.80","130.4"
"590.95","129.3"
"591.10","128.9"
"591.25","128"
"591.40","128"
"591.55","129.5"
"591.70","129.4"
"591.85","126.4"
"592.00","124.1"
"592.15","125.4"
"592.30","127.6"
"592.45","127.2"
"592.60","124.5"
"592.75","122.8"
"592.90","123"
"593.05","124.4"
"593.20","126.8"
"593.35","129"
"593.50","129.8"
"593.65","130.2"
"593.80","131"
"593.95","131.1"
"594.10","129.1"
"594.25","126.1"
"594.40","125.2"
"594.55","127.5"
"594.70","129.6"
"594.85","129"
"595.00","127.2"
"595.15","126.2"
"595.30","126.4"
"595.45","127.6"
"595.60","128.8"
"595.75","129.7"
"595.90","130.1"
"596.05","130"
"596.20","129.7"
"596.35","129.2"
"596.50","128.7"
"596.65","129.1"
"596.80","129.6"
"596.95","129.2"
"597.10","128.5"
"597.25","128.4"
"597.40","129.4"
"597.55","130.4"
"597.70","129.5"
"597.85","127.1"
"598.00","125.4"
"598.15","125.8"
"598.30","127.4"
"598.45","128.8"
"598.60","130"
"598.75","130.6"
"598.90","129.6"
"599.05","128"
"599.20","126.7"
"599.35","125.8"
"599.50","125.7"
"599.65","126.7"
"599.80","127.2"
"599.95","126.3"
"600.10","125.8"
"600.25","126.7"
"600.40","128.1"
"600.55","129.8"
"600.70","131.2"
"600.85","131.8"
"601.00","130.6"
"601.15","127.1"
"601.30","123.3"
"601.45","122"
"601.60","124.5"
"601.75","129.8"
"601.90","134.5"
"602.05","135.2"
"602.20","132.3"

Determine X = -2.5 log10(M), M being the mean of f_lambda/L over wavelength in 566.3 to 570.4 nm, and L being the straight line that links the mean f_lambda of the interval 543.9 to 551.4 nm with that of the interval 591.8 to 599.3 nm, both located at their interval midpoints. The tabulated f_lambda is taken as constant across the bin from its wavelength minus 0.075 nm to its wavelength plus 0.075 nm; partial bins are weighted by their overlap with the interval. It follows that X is 0.02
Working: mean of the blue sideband 129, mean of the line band 126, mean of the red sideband 128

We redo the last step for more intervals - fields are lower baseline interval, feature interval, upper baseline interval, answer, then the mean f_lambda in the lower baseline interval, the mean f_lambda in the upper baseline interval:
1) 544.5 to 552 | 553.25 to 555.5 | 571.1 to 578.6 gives 0.05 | 128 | 129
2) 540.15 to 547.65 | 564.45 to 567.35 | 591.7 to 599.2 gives 0.04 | 131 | 128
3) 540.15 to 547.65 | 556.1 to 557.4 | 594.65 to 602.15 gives 0.06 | 131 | 128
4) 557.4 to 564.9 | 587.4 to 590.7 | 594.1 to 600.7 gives 0.09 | 126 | 128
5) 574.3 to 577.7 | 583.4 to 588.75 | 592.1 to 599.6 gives 0.01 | 129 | 128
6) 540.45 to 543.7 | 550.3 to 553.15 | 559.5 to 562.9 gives 0.02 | 131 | 126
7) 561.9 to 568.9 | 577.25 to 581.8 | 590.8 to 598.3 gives -0.03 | 125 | 128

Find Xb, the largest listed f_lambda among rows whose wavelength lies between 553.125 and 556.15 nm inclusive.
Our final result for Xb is 127.1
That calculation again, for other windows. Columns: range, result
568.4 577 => 134.8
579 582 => 141.3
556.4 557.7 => 131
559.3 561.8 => 132.1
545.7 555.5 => 134.3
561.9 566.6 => 133.8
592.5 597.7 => 131.1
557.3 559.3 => 134.7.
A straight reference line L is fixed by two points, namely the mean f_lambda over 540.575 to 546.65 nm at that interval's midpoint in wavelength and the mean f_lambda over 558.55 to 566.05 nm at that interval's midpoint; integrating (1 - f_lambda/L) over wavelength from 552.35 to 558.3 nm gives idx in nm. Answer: 0.191 nm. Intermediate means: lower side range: 132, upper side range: 126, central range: 124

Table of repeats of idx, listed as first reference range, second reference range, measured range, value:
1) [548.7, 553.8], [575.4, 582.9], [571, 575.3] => 0.051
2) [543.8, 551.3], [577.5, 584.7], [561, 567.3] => 0.243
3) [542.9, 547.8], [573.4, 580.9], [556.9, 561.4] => 0.075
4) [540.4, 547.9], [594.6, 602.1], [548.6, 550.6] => 0.112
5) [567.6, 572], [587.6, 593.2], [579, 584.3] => -0.403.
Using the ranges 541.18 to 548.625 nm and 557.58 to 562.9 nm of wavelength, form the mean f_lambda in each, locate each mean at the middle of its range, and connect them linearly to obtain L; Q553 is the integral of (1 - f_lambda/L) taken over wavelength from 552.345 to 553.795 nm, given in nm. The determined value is 0.04 nm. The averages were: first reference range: 131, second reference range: 127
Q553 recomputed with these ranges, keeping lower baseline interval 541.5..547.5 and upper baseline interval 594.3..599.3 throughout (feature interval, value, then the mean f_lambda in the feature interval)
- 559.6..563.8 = 0.151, 125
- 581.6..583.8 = -0.100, 135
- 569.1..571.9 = 0.042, 128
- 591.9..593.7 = 0.034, 126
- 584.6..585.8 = 0.015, 127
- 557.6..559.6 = 0.013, 129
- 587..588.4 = 0.135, 116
